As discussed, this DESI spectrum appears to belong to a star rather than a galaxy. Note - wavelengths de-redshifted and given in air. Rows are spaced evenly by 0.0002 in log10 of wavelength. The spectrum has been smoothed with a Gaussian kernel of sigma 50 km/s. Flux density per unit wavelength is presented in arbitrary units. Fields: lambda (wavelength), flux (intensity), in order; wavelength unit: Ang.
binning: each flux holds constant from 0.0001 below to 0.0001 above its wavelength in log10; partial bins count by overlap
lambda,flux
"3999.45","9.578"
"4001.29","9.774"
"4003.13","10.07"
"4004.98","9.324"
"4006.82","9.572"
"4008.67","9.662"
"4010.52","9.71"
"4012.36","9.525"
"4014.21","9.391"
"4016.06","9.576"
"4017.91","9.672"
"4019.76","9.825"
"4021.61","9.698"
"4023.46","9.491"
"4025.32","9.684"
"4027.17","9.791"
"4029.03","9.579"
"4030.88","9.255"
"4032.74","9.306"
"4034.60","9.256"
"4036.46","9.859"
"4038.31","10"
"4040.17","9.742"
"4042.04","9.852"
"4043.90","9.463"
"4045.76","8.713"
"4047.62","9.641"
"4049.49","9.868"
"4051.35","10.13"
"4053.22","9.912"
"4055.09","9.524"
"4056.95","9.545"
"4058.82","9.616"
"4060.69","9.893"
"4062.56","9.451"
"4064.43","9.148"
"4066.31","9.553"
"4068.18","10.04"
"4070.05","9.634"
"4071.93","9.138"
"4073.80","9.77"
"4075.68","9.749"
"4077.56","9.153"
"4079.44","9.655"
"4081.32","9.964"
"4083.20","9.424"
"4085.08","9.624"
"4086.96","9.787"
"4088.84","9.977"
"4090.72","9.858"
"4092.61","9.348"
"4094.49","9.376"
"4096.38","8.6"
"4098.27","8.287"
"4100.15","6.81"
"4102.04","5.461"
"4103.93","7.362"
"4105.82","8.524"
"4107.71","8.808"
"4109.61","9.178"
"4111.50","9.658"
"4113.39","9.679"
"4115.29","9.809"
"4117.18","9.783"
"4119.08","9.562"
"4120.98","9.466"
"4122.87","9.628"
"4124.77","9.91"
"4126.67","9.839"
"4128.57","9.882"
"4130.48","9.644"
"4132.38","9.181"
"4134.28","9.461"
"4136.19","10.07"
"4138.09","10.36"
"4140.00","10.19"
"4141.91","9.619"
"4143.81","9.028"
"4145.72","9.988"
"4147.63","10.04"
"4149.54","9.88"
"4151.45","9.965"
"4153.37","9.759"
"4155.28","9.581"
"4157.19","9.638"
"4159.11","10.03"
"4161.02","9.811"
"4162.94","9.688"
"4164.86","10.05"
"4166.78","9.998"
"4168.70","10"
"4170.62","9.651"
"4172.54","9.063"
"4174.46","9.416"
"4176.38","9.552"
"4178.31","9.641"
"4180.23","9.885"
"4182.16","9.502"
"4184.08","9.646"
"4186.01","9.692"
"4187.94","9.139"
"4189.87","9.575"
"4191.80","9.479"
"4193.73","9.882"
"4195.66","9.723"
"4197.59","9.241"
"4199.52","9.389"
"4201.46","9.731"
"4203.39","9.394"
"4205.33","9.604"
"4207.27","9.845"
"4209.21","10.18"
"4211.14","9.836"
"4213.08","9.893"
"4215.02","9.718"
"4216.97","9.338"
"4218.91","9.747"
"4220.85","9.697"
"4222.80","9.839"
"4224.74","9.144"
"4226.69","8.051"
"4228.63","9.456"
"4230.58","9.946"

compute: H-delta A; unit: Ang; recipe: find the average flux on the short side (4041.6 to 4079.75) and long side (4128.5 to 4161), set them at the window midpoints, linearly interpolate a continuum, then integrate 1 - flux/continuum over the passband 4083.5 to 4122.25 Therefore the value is 2.9 Ang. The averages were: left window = 9.59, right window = 9.78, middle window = 8.96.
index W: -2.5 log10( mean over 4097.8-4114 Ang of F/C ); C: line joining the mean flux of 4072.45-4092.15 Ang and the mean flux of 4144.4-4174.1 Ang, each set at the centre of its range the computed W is 0.188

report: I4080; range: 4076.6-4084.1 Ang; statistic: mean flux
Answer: 9.54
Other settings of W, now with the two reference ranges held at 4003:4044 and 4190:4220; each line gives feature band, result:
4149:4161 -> -0.02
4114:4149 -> -0.01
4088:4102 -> 0.12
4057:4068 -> 0.01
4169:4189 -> 0.01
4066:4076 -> 0.00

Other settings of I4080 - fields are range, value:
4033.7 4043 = 9.74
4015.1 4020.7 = 9.69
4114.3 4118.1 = 9.8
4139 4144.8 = 9.62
